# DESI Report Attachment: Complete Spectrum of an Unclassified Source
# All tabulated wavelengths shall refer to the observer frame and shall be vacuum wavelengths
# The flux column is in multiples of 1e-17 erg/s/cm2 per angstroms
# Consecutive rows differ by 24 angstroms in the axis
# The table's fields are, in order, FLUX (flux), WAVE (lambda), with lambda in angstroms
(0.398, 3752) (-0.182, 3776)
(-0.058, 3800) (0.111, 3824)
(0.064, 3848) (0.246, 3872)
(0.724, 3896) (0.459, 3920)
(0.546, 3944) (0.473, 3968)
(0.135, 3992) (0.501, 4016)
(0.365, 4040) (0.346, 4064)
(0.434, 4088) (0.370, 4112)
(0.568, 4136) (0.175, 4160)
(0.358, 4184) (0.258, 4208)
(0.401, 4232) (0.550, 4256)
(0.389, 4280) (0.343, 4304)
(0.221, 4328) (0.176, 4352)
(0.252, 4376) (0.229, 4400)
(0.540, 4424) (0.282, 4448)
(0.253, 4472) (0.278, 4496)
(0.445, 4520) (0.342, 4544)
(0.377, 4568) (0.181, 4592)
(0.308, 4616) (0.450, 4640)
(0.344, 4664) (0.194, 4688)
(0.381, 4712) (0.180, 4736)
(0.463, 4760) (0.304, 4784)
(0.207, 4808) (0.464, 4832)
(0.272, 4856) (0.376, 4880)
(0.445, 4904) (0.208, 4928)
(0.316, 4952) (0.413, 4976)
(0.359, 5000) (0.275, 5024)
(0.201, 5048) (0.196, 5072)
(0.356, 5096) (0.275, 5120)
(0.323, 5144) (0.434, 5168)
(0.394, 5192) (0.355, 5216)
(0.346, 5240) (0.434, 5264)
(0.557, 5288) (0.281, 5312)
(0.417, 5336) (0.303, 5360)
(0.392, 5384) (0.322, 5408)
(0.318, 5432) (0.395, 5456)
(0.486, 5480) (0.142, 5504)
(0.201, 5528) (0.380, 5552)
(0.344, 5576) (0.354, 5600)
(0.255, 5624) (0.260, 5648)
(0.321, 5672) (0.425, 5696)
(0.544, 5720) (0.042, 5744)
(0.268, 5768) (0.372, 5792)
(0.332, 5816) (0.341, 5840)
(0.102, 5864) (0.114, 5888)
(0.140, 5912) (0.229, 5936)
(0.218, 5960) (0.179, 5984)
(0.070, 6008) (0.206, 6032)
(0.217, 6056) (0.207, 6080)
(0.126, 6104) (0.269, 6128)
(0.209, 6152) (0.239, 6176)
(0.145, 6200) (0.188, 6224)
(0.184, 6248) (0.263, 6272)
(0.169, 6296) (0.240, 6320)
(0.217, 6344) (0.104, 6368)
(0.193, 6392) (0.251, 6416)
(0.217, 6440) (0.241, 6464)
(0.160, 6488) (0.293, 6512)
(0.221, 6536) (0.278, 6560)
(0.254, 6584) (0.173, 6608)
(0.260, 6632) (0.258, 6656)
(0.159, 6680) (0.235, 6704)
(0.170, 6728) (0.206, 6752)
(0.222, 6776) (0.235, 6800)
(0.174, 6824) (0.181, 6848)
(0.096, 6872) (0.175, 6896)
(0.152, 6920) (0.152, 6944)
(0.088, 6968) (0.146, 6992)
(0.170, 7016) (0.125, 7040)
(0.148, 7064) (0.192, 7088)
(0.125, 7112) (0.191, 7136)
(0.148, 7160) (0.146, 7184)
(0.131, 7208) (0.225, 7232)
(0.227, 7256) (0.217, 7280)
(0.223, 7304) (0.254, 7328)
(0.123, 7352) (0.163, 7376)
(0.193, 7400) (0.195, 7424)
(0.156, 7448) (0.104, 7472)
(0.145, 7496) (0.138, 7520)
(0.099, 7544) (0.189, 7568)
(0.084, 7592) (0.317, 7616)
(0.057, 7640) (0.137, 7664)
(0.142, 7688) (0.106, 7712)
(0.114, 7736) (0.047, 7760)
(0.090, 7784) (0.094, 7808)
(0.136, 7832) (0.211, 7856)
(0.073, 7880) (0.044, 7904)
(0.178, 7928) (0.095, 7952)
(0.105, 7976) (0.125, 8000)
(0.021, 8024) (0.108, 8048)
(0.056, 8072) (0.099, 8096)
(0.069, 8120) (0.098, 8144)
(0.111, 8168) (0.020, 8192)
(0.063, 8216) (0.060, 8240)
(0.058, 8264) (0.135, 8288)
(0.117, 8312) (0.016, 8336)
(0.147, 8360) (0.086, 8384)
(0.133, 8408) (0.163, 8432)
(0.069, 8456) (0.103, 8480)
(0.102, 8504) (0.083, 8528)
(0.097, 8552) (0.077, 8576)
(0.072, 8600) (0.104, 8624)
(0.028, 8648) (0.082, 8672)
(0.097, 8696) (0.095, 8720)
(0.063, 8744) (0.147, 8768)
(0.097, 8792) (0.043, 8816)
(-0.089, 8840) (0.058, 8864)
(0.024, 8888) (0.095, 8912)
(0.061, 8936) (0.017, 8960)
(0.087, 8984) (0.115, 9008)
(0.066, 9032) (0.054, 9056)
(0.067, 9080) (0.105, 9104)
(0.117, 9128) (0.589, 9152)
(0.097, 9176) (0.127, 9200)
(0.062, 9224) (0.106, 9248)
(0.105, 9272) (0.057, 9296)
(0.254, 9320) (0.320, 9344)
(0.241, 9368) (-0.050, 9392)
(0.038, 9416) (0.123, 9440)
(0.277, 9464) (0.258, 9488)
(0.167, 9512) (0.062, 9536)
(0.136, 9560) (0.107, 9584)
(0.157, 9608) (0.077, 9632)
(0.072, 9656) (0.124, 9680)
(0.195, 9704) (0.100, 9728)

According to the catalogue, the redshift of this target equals 1.45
